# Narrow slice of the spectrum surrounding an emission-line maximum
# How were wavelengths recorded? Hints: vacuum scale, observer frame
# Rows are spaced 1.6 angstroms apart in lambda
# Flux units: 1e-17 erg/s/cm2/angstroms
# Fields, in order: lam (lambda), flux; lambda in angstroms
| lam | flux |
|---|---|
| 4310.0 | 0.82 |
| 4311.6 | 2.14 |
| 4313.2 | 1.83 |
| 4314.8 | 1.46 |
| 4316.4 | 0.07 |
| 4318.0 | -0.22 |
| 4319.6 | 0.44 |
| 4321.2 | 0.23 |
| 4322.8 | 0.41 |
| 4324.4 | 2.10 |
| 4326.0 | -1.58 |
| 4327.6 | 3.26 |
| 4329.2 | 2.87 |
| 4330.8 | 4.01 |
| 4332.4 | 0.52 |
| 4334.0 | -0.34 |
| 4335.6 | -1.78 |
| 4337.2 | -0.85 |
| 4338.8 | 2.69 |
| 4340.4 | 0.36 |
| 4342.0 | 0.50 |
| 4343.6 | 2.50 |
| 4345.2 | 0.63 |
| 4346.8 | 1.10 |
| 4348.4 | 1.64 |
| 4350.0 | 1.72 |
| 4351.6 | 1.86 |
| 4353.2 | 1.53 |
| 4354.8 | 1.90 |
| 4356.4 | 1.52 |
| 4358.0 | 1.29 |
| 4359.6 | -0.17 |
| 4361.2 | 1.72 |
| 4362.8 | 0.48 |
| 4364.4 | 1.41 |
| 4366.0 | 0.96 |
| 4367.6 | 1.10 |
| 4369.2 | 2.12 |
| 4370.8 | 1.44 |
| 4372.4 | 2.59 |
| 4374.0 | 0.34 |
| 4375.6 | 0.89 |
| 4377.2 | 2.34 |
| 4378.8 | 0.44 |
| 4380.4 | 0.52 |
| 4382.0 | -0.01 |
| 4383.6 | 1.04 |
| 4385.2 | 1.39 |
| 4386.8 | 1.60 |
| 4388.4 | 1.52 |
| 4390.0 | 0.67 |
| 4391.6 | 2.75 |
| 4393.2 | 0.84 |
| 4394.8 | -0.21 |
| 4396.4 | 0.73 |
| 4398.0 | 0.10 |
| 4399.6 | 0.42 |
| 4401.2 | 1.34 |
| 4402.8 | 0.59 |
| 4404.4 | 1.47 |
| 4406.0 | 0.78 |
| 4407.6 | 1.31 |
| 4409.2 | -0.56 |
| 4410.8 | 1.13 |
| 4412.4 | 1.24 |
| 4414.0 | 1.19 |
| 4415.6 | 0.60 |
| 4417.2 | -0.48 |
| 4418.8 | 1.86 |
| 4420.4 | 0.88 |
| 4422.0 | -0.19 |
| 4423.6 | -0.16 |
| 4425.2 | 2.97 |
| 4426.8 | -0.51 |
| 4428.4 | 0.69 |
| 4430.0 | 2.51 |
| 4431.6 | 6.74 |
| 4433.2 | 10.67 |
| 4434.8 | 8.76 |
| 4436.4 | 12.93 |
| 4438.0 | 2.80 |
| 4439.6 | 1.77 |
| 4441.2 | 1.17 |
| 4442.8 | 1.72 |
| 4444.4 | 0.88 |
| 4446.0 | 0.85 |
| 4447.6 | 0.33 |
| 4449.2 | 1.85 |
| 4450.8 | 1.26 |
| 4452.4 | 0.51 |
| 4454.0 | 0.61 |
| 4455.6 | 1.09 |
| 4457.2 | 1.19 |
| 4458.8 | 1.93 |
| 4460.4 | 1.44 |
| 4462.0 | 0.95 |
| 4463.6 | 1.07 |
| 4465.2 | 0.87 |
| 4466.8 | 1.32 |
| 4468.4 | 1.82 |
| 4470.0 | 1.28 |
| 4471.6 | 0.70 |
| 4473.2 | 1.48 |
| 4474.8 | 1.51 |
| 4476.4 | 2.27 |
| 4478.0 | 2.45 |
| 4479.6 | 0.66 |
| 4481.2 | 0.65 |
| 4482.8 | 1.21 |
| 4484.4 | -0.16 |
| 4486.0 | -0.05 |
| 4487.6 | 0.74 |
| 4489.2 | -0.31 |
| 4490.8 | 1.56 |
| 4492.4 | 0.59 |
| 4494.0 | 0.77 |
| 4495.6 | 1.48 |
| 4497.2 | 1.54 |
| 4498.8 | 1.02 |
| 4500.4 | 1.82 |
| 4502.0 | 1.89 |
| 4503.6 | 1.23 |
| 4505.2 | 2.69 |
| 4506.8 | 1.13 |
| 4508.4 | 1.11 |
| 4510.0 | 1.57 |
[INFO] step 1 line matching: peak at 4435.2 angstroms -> [O II]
